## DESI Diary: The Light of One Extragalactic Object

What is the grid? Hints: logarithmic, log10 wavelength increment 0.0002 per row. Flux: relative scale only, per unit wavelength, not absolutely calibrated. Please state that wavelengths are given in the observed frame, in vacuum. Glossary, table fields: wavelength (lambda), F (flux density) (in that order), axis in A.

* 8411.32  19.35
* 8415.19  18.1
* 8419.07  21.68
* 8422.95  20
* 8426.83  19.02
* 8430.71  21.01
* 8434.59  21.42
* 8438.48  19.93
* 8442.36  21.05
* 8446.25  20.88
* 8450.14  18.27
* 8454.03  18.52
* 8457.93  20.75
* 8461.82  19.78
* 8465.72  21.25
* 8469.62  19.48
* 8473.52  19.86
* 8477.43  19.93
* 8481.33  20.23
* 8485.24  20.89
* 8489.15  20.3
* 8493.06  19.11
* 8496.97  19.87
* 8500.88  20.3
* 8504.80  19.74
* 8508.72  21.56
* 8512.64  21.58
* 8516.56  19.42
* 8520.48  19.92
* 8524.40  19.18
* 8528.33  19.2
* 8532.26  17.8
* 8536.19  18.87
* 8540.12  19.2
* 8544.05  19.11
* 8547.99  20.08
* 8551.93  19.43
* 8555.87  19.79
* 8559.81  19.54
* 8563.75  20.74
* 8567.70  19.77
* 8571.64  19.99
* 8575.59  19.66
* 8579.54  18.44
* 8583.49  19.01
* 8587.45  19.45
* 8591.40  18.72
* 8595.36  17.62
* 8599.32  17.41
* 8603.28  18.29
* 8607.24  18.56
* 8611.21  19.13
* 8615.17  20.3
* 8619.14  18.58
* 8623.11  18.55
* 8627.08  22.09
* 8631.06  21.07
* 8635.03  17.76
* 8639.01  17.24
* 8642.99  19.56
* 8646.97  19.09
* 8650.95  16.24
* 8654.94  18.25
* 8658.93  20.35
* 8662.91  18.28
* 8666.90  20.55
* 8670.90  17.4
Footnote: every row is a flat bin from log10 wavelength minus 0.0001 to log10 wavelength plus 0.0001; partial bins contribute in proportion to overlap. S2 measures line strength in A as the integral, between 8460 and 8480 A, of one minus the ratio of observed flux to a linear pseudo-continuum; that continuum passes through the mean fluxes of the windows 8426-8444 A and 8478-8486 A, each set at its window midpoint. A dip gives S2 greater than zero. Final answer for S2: 0.4 A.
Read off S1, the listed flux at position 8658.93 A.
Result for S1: 20.35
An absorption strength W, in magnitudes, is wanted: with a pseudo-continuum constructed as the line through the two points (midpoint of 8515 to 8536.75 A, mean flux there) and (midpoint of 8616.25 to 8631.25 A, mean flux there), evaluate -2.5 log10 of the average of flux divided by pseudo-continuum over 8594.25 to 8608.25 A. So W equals 0.10 mag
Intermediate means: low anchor 19.1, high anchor 20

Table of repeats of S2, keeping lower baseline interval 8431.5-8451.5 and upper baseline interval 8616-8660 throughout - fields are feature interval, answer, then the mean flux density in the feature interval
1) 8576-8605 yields 1.3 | 18.5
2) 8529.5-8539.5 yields 0.6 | 18.5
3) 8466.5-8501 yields 0.1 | 20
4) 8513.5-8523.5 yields 0.0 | 19.8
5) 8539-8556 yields 0.1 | 19.5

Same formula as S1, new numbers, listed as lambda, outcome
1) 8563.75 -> 20.74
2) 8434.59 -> 21.42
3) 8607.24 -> 18.56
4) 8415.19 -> 18.1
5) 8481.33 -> 20.23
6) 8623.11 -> 18.55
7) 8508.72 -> 21.56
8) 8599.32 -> 17.41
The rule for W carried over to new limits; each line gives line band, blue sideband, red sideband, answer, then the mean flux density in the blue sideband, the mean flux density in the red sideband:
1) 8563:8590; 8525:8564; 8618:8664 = -0.018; 19.3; 18.9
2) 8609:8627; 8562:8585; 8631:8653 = -0.041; 19.6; 18.3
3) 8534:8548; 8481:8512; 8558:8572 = 0.052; 20.3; 20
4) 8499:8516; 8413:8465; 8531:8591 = -0.053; 20.1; 19.4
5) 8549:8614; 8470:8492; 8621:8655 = 0.013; 20.1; 18.9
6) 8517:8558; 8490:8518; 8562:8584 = 0.038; 20.2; 19.6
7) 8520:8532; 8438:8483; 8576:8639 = 0.022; 20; 19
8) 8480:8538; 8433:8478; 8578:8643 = -0.010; 20.1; 18.9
